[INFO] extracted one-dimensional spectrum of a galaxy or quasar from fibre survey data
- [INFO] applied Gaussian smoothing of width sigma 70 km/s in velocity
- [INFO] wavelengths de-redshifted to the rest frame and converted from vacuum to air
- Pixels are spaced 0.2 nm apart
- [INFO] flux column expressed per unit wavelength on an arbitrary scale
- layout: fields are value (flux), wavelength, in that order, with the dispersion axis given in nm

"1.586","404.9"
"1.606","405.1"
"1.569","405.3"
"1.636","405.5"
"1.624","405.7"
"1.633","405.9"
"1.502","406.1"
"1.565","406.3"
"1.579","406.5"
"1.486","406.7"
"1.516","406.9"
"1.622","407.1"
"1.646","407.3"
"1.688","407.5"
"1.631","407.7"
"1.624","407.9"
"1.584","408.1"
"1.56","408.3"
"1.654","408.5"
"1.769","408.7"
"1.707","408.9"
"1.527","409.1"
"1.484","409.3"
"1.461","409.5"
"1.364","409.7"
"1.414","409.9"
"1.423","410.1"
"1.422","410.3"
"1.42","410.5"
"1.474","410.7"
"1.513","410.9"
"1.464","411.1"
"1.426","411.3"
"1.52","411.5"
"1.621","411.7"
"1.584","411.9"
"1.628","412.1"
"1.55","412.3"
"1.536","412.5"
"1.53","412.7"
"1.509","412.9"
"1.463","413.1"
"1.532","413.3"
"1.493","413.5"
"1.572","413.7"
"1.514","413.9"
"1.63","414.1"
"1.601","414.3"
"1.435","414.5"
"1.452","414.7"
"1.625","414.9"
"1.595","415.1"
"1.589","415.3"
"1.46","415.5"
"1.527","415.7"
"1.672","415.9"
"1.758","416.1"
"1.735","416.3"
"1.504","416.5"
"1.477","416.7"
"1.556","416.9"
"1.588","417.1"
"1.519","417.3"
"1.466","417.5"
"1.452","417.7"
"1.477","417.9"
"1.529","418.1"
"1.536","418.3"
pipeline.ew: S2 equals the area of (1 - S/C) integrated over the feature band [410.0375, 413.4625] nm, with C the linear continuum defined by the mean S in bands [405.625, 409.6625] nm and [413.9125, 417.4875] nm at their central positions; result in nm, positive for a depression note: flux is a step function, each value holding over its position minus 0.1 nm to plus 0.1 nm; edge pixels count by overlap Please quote 0.15 nm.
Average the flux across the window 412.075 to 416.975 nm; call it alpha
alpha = 1.56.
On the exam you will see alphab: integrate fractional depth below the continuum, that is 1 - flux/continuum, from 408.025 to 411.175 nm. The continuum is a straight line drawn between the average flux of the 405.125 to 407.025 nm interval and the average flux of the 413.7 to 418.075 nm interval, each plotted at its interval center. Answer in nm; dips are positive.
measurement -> 0.10 nm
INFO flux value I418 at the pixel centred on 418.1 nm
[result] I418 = 1.529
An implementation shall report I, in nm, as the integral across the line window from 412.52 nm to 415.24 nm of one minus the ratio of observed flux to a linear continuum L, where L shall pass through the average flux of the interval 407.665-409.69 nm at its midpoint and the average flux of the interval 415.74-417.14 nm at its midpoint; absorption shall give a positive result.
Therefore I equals 0.11 nm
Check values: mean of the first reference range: 1.59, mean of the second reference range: 1.61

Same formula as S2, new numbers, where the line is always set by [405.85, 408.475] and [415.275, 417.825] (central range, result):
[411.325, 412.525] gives 0.01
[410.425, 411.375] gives 0.07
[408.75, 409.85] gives 0.05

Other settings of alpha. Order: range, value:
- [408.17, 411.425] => 1.51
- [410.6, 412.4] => 1.53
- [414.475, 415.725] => 1.53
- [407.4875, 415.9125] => 1.54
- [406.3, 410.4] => 1.56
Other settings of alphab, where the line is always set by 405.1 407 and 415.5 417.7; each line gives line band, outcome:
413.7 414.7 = 0.02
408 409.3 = -0.04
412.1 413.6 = 0.04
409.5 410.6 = 0.11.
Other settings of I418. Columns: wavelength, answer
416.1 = 1.758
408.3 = 1.56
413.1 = 1.463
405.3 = 1.569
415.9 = 1.672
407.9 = 1.624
